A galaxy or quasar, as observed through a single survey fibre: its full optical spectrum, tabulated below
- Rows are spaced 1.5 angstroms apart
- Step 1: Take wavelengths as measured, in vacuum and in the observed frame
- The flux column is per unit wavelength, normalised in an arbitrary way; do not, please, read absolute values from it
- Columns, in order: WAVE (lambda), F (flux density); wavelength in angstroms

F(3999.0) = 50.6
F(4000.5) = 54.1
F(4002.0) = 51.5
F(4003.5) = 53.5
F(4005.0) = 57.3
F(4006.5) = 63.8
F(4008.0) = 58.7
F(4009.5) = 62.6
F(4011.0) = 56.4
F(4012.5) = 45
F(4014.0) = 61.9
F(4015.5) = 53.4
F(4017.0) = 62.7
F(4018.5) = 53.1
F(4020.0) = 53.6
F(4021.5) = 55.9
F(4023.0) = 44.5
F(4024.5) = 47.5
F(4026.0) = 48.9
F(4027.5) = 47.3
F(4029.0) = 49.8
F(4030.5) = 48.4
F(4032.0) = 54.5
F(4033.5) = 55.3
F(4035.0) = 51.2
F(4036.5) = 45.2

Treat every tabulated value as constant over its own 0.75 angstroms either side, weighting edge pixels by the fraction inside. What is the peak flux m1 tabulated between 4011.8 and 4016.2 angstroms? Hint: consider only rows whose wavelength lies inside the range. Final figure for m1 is 61.9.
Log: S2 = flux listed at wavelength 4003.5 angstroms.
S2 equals 53.5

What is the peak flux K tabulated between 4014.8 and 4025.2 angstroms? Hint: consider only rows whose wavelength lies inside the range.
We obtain 62.7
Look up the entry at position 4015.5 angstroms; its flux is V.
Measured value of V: 53.4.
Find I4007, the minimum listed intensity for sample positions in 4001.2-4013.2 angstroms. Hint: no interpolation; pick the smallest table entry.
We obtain 45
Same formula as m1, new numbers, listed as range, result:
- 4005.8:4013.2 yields 63.8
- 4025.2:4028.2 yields 48.9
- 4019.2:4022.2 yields 55.9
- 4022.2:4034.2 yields 55.3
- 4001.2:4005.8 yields 57.3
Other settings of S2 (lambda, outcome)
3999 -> 50.6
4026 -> 48.9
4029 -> 49.8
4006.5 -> 63.8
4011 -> 56.4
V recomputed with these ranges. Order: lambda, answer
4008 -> 58.7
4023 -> 44.5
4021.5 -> 55.9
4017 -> 62.7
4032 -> 54.5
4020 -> 53.6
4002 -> 51.5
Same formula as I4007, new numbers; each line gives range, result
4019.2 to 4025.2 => 44.5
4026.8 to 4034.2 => 47.3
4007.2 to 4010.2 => 58.7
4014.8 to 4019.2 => 53.1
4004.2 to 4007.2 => 57.3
